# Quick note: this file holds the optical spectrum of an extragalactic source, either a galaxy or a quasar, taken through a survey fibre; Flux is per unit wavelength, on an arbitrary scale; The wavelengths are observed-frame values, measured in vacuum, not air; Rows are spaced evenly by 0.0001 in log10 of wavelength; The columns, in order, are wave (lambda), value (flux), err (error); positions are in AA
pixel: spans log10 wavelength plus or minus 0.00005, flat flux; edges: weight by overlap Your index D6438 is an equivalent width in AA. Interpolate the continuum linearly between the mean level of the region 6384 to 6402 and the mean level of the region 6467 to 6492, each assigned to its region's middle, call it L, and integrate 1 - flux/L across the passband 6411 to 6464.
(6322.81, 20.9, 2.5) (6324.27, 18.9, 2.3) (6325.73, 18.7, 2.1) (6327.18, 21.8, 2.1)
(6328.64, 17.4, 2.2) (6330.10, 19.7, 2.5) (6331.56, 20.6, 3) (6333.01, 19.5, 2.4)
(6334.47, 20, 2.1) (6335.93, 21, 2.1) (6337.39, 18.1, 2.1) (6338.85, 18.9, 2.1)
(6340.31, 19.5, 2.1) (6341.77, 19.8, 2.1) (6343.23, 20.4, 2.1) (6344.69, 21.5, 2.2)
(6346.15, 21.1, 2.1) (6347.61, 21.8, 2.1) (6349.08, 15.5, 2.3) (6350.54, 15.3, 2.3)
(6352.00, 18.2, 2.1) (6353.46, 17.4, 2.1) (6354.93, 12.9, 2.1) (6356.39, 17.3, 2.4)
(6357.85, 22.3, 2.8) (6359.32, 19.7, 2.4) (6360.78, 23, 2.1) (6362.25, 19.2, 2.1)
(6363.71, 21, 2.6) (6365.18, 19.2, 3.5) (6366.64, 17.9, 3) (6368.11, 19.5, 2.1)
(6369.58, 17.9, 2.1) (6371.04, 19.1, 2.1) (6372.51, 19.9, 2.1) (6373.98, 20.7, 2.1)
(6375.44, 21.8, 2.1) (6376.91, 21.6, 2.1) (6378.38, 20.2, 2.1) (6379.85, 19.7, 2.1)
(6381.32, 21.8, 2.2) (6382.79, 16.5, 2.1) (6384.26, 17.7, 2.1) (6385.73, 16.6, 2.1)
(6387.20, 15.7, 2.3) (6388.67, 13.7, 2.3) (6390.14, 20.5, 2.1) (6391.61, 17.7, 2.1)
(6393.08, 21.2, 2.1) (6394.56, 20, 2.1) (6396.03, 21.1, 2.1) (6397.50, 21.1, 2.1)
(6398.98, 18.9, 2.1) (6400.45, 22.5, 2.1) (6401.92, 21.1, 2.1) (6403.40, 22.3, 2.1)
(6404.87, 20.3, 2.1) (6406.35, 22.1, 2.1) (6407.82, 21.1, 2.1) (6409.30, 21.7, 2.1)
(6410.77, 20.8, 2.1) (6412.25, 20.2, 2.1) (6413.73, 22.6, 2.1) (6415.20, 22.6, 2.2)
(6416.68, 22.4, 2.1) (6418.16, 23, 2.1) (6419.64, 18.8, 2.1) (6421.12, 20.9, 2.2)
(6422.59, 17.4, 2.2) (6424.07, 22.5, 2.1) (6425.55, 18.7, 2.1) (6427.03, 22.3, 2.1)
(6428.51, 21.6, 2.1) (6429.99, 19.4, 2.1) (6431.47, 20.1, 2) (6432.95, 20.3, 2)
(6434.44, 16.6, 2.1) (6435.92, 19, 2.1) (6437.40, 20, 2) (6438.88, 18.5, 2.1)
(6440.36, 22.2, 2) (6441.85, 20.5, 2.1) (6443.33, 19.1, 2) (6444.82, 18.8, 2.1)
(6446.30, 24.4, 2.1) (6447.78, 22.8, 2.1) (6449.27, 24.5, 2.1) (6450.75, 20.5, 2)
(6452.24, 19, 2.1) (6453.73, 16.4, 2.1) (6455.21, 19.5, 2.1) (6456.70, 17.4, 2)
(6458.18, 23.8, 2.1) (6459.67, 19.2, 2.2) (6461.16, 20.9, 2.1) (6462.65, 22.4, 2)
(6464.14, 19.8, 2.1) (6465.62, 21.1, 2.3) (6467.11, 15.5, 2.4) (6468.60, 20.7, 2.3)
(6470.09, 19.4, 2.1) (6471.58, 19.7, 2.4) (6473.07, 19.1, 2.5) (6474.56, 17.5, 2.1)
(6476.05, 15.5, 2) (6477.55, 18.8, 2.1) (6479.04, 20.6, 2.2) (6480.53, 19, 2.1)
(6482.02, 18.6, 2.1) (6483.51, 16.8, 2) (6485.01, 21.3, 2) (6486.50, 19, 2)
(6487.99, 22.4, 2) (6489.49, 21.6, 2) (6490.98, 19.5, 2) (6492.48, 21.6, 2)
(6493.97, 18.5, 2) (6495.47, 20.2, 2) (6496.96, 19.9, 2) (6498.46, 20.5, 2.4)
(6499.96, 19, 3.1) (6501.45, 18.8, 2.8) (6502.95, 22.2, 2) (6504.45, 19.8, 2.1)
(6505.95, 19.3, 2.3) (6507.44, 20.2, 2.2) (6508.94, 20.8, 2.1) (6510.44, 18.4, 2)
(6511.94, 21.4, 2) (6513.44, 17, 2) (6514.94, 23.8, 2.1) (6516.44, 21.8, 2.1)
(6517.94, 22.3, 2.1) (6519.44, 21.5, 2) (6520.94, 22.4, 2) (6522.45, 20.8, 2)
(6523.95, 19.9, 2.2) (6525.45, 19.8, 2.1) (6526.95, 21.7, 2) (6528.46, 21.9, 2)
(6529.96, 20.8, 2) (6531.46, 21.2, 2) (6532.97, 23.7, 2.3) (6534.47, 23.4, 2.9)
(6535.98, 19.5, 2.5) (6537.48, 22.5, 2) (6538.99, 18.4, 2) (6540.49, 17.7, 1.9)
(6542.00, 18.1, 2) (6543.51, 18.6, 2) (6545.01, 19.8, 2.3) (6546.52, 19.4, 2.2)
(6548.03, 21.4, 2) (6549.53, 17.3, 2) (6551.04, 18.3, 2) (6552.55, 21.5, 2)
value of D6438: -3.8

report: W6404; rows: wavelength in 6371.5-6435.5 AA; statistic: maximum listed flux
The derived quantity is 23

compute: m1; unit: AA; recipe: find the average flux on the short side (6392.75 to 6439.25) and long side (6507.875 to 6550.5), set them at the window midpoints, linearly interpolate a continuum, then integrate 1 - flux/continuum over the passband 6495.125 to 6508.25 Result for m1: 0.37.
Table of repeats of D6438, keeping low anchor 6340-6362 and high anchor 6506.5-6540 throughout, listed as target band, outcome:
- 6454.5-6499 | 1.8 AA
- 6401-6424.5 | -1.8 AA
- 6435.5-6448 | -0.3 AA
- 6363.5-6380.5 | -0.5 AA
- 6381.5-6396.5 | 1.0 AA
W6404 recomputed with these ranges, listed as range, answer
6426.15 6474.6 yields 24.5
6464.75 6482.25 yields 21.1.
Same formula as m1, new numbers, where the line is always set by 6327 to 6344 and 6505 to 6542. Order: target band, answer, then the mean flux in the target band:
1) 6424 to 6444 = 0.3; 20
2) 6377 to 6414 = 0.3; 19.9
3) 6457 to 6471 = 0.1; 20.2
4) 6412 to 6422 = -0.7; 21.5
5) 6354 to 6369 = 0.5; 19.2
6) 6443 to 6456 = -0.2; 20.6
